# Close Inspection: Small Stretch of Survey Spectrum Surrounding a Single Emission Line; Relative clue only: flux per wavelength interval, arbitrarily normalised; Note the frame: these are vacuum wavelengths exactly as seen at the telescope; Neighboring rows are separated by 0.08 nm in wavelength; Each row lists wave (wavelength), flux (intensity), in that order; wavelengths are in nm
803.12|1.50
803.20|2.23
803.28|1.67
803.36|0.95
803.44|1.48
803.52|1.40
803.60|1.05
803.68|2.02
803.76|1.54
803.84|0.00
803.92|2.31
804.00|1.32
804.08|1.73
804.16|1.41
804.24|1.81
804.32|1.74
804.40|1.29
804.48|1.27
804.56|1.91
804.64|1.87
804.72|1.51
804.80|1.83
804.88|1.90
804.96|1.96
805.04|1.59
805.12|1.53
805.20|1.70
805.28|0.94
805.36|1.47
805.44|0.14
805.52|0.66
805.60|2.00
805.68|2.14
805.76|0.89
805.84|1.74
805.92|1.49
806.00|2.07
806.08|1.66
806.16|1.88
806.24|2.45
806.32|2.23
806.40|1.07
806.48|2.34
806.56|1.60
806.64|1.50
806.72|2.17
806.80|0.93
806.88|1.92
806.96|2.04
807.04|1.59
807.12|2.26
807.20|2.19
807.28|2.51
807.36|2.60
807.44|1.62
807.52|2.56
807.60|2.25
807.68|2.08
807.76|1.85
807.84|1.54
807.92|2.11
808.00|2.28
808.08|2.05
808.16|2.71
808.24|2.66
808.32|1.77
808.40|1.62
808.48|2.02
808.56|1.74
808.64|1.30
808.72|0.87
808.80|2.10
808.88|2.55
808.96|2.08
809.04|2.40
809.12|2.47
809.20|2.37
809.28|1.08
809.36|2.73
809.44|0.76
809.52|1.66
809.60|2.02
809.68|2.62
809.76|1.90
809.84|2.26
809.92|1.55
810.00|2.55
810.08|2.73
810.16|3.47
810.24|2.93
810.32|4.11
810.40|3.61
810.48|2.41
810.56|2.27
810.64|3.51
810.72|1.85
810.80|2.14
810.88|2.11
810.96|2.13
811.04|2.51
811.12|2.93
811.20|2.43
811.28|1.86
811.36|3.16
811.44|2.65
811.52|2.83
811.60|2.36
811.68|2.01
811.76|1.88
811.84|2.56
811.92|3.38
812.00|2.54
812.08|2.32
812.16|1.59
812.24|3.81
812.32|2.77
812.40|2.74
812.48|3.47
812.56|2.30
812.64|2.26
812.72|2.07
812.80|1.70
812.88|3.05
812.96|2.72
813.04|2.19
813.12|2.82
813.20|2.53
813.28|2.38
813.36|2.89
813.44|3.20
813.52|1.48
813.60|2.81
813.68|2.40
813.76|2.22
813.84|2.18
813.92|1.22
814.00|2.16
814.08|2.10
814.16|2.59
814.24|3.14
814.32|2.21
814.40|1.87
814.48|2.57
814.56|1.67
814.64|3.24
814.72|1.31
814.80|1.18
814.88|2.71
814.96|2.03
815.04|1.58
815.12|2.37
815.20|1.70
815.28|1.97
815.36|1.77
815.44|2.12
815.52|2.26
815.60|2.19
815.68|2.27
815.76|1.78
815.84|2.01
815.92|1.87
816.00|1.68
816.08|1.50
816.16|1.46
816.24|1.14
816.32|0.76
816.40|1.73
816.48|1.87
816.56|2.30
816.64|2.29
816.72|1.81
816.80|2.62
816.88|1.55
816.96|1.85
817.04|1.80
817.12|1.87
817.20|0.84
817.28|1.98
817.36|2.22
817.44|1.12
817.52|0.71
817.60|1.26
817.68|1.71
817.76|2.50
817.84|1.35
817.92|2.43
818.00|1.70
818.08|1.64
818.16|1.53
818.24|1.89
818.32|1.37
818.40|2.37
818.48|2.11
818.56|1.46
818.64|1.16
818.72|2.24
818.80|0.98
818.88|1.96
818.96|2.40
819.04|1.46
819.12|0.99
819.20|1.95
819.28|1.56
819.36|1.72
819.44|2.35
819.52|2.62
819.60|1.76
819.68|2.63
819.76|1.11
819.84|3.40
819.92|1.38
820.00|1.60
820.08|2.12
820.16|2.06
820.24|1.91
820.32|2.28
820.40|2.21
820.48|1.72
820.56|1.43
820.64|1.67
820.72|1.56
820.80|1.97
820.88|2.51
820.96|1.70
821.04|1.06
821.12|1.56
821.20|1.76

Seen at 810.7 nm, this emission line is Mg II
